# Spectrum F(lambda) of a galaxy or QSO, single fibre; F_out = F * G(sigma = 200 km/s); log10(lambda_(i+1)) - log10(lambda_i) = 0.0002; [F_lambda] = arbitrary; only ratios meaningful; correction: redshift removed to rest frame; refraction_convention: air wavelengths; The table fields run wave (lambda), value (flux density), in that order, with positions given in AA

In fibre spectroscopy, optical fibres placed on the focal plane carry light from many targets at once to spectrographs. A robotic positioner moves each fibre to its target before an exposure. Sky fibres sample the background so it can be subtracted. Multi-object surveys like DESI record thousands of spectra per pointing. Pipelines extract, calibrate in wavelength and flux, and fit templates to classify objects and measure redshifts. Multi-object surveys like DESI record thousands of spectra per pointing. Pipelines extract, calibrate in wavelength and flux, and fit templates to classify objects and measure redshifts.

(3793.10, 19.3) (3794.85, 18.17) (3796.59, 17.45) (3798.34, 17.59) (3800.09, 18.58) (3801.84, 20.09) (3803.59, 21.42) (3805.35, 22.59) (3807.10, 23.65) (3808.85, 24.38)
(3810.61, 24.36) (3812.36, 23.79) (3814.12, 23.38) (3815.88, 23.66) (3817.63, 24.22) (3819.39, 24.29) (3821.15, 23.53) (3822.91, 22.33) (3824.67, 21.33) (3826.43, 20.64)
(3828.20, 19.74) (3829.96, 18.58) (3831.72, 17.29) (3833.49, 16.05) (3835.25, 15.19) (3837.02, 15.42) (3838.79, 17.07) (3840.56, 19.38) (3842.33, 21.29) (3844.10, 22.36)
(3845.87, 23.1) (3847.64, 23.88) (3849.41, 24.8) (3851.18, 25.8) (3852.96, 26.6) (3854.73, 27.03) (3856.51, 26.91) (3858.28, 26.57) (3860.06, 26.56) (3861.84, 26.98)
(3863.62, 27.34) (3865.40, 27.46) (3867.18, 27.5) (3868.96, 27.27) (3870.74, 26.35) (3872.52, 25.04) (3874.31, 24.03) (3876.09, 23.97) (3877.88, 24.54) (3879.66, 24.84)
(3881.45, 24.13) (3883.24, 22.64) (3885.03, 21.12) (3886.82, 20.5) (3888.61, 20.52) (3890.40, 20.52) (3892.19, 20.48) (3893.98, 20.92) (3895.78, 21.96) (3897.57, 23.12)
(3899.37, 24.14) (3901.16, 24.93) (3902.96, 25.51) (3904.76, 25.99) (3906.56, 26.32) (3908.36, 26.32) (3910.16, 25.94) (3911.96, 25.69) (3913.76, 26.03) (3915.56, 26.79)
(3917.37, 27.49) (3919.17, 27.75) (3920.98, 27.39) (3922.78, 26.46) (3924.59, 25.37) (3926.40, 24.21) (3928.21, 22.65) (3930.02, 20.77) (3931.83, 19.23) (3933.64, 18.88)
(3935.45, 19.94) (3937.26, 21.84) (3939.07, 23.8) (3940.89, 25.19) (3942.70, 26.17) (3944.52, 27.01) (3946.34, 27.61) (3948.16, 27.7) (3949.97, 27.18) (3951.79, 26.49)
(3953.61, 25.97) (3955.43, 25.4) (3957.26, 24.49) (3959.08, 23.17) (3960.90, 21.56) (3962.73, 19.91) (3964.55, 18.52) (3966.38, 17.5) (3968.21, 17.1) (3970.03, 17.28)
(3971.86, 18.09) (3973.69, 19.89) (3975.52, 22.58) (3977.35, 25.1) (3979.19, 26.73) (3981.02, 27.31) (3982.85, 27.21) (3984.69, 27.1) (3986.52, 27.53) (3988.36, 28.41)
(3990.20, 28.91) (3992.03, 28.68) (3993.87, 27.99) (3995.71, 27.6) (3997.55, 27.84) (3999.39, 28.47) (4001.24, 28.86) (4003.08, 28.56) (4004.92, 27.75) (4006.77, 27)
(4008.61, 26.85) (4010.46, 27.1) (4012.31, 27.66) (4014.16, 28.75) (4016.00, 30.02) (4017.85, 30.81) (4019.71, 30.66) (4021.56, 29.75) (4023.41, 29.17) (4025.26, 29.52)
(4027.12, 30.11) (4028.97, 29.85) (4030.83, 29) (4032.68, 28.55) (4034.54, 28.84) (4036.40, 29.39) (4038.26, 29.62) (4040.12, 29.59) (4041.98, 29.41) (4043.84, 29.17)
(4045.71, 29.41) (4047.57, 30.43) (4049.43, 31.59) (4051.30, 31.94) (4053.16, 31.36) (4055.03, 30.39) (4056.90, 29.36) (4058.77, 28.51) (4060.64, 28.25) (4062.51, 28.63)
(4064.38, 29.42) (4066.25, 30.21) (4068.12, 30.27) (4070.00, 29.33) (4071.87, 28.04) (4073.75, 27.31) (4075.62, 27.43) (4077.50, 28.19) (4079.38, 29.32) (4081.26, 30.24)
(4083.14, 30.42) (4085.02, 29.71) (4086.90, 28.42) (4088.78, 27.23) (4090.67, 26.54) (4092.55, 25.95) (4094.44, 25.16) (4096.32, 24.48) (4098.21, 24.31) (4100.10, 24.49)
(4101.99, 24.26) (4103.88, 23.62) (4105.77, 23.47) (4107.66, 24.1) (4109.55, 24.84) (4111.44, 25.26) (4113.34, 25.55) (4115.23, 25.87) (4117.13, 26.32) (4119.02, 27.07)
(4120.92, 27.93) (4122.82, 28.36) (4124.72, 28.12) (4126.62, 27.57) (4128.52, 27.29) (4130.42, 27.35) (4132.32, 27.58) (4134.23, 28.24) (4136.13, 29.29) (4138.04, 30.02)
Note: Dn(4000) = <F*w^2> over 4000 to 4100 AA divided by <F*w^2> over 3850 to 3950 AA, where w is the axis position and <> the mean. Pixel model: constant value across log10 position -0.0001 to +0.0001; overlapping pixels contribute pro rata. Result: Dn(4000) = 1.3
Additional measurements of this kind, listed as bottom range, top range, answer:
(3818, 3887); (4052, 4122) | 1.33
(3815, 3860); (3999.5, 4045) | 1.45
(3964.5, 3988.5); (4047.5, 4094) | 1.33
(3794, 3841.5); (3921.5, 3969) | 1.21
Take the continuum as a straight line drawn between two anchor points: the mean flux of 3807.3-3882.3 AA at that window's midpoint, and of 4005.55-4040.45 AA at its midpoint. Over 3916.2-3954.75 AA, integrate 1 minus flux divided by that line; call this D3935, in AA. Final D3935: 2.20 AA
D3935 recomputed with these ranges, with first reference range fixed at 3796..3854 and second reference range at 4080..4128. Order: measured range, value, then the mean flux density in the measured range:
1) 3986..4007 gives -3.2 AA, 28.2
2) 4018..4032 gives -2.7 AA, 29.8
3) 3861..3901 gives -2.7 AA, 23.9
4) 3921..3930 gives -0.5 AA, 24.6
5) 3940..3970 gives 0.1 AA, 23.6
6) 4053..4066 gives -1.9 AA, 29.3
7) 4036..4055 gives -3.7 AA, 30.2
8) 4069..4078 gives -0.8 AA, 28.1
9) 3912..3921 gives -1.5 AA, 26.9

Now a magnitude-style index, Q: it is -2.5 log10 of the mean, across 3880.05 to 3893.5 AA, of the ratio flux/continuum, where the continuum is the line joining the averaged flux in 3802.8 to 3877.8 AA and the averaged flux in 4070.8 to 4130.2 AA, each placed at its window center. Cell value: 0.110 mag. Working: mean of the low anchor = 23.2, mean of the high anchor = 26.7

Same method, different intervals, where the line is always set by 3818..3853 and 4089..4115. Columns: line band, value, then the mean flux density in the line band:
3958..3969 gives 0.16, 19.7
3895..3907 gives -0.13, 24.5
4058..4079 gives -0.18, 28.7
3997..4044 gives -0.22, 28.9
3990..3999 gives -0.21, 28.2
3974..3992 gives -0.16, 26.6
